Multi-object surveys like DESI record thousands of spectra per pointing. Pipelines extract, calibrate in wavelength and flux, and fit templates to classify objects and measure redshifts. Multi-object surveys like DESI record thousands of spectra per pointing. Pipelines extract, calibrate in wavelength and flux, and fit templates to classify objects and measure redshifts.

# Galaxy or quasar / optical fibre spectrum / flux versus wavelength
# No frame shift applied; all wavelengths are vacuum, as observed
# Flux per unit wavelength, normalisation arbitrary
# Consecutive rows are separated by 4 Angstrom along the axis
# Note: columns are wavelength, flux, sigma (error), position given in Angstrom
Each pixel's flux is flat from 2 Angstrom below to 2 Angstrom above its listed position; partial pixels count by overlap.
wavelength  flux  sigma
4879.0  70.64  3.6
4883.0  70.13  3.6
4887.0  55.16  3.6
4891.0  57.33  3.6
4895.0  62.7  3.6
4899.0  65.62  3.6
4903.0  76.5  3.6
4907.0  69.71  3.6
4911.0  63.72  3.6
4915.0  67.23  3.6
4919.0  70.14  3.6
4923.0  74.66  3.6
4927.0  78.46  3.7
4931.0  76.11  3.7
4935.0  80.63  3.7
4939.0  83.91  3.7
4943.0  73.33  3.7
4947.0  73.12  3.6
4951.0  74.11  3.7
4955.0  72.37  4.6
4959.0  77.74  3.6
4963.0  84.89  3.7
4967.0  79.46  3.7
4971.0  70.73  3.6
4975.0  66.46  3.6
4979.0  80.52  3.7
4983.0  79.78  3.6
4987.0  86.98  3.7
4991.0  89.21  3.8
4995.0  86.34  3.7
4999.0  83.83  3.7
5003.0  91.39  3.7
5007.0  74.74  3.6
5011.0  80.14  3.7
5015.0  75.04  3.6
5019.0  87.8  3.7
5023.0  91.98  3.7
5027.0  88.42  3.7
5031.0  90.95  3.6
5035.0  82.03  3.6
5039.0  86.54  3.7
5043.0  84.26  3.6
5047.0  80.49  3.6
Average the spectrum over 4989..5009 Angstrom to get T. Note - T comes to 85.1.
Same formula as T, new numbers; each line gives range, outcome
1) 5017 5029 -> 89.4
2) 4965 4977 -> 72.2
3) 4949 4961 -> 74.7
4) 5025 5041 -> 87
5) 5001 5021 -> 81.8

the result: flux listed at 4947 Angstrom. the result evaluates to 73.12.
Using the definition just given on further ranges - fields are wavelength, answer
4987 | 86.98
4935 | 80.63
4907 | 69.71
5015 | 75.04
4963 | 84.89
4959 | 77.74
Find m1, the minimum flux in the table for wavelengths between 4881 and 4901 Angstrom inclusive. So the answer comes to 55.16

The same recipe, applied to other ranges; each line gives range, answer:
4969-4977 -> 66.46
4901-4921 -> 63.72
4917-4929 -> 70.14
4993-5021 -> 74.74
